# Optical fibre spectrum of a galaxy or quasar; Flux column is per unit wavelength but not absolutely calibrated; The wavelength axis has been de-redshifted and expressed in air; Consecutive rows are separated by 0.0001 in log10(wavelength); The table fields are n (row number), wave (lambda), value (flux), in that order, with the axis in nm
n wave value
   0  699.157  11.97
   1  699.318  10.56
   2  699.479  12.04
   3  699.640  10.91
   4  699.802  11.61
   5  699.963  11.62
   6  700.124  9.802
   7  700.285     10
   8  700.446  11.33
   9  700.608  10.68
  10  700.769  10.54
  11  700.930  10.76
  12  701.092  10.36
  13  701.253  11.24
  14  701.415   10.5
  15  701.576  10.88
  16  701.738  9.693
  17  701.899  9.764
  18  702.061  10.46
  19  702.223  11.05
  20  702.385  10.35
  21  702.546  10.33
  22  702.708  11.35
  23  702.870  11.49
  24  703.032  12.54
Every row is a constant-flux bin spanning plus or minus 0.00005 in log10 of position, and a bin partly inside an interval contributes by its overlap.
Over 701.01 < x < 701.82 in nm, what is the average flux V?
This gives 10.5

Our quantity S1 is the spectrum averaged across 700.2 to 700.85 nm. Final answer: 10.6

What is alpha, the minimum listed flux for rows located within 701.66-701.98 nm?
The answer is 9.693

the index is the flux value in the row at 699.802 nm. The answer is 11.61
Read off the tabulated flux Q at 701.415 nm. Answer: 10.5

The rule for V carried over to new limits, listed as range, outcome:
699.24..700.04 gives 11.3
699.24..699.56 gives 11.3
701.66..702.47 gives 10.3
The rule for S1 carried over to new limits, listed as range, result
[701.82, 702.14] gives 10.1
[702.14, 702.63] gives 10.6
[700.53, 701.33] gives 10.7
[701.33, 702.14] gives 10.3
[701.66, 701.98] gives 9.74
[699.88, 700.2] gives 10.7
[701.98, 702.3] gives 10.7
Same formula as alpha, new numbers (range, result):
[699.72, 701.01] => 9.802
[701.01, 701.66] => 10.36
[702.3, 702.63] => 10.33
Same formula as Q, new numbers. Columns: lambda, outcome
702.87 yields 11.49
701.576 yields 10.88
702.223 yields 11.05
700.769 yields 10.54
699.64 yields 10.91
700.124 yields 9.802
